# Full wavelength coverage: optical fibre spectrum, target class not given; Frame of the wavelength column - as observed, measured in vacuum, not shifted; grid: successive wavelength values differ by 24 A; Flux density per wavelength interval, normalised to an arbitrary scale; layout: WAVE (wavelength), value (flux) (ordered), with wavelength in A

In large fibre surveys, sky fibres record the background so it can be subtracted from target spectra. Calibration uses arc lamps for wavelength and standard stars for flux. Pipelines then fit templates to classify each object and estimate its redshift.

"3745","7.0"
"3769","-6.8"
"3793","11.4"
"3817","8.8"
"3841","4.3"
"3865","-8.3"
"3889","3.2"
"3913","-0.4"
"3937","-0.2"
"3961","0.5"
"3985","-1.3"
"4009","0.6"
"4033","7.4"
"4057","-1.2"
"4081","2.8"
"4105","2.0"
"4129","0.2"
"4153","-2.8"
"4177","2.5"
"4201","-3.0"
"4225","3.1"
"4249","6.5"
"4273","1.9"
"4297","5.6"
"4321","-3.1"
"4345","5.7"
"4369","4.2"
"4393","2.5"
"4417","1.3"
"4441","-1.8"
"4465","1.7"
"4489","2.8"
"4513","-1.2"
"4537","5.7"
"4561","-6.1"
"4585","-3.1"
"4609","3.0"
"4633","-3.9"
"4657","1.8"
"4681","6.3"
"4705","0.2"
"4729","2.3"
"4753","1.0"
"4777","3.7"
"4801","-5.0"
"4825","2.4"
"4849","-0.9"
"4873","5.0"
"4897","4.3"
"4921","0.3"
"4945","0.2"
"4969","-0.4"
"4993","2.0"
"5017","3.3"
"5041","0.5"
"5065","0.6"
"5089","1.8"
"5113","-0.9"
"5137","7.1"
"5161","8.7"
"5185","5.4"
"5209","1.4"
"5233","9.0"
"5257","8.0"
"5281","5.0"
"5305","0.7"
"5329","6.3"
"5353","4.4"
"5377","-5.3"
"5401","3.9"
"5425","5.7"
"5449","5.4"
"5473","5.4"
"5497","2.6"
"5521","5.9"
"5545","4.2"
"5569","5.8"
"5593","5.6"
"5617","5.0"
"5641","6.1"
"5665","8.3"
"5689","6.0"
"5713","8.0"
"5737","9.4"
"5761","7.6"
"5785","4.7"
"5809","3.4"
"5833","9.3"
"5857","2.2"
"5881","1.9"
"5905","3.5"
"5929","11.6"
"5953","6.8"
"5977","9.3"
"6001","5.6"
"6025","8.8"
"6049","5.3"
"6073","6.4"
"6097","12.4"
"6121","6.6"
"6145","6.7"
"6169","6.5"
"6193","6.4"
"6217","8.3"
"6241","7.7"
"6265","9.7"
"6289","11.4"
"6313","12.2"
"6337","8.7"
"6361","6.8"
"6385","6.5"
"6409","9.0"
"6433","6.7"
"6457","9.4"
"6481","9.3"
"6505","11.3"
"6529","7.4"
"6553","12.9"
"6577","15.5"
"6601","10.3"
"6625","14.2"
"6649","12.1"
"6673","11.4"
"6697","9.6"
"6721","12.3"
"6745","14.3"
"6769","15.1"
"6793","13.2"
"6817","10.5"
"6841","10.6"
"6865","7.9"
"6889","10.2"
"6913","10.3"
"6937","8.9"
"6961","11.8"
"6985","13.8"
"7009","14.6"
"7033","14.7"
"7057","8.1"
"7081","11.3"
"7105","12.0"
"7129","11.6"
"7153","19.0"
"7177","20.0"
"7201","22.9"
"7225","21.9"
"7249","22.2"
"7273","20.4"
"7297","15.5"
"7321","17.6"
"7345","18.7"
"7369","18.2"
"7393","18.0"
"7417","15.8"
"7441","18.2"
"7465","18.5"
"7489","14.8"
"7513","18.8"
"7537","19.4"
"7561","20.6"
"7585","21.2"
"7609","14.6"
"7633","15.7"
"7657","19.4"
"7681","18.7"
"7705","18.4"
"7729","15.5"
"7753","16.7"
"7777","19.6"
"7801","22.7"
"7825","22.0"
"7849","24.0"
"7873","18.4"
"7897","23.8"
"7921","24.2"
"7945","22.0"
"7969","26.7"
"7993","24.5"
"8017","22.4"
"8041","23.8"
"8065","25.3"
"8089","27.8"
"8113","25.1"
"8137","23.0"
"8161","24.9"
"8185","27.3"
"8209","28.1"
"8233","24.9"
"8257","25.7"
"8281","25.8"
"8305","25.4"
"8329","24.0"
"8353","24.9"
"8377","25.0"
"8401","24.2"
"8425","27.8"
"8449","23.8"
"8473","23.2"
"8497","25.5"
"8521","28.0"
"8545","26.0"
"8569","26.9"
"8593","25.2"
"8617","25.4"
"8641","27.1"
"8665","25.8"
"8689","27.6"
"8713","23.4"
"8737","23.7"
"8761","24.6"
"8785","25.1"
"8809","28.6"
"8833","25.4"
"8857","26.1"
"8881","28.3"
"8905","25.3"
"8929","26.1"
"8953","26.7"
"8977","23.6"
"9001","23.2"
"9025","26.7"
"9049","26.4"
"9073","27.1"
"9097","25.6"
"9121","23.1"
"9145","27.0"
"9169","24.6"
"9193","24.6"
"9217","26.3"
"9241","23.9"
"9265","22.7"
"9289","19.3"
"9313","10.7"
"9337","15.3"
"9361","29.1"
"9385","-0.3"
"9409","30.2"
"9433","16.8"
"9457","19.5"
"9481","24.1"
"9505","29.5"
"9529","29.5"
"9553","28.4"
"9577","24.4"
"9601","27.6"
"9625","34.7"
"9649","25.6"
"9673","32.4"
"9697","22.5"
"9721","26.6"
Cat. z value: 0.794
